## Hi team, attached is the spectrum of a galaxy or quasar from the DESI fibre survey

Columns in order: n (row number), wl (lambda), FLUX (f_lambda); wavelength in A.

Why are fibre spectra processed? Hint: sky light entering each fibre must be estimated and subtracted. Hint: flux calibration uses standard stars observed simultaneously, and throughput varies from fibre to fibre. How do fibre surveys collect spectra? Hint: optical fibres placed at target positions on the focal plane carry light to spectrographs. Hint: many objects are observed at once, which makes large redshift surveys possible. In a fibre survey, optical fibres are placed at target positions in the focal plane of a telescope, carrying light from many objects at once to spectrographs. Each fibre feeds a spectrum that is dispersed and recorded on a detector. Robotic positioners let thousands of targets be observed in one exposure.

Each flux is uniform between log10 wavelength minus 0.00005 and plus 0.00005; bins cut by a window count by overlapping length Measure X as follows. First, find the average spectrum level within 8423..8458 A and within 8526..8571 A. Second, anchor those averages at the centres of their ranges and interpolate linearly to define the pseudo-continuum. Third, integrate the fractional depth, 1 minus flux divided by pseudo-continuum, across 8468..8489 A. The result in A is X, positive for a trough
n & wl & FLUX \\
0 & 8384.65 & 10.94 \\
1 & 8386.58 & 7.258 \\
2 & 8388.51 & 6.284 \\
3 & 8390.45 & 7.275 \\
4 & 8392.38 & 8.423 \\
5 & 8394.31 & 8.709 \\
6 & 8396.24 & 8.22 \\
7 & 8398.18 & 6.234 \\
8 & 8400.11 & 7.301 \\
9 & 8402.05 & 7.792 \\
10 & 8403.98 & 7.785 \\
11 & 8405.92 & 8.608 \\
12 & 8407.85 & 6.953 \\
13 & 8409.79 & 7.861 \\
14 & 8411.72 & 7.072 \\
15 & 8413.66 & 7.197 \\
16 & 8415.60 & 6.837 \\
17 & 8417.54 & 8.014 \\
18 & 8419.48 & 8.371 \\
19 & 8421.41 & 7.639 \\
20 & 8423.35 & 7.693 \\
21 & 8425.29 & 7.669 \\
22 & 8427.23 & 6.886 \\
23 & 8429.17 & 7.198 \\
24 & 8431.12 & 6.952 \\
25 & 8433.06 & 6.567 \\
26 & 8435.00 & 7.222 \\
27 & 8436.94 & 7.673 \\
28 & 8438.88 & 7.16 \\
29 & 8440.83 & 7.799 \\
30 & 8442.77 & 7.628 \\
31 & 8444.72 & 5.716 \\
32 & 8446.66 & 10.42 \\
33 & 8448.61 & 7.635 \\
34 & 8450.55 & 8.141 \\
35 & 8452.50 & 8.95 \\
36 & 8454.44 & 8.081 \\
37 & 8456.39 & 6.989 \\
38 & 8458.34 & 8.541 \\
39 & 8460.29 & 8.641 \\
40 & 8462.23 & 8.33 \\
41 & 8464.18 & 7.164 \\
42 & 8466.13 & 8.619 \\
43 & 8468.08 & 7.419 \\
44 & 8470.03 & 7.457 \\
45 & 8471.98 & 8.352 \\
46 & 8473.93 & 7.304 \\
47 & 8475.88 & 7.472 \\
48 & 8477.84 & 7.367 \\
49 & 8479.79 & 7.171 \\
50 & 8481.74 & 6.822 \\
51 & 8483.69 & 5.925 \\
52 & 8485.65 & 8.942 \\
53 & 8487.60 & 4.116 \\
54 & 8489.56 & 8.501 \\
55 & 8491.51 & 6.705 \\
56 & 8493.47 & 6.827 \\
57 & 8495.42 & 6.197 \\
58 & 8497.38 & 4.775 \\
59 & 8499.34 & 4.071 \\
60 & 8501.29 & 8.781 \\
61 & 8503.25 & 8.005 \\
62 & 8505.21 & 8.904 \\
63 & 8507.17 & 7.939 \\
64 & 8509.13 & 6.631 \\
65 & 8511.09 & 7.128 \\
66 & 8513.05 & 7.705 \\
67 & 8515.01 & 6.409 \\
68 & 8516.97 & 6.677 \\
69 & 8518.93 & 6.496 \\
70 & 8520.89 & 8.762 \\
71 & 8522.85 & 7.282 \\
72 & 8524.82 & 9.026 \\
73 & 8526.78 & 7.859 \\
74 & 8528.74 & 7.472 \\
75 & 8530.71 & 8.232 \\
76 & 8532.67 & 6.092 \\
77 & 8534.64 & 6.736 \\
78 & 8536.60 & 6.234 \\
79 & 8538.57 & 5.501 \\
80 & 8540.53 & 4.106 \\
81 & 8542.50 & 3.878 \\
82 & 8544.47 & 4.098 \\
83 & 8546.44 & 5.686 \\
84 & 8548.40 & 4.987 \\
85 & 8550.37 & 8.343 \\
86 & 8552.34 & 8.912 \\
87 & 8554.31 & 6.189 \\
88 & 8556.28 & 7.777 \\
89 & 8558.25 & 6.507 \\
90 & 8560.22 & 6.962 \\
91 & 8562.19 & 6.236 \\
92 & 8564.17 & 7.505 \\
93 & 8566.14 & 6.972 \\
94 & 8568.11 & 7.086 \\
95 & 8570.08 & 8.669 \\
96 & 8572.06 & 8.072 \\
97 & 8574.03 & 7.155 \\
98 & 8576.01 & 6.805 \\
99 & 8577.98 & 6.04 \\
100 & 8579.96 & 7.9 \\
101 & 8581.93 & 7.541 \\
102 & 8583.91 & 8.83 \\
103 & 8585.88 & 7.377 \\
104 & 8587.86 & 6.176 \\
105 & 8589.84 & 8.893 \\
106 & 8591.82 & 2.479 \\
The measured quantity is 0.32 A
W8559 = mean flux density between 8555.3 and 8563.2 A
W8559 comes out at 6.87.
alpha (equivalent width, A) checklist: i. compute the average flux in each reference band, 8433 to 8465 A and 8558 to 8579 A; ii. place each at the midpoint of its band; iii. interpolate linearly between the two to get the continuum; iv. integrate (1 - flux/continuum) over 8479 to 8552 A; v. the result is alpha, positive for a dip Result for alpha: 6.8 A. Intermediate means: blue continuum 7.84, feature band 6.75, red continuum 7.11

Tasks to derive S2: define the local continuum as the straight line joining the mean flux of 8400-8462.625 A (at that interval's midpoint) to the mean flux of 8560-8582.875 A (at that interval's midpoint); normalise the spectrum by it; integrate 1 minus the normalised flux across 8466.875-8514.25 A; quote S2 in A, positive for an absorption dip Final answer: 2.5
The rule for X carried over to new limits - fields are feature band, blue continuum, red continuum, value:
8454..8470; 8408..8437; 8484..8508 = -1.8 A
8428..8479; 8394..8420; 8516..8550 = -3.9 A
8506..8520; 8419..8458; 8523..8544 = -0.6 A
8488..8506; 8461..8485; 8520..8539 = 1.4 A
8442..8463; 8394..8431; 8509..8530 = -1.7 A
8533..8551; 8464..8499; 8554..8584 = 4.3 A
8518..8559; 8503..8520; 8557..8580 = 3.1 A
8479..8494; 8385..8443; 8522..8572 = 0.5 A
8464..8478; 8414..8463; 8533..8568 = -0.8 A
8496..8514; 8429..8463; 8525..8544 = -0.8 A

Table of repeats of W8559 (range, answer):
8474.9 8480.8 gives 7.33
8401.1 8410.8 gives 7.8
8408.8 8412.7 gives 7.46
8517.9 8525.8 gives 7.88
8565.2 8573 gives 7.7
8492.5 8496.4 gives 6.52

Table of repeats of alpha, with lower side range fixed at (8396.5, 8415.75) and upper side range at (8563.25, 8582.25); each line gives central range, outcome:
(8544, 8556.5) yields 1.32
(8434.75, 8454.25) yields -1.22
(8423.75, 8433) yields 0.33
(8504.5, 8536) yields -0.20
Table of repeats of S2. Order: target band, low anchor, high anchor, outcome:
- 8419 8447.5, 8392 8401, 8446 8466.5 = 2.1 A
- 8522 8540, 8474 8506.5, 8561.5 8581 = 0.0 A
